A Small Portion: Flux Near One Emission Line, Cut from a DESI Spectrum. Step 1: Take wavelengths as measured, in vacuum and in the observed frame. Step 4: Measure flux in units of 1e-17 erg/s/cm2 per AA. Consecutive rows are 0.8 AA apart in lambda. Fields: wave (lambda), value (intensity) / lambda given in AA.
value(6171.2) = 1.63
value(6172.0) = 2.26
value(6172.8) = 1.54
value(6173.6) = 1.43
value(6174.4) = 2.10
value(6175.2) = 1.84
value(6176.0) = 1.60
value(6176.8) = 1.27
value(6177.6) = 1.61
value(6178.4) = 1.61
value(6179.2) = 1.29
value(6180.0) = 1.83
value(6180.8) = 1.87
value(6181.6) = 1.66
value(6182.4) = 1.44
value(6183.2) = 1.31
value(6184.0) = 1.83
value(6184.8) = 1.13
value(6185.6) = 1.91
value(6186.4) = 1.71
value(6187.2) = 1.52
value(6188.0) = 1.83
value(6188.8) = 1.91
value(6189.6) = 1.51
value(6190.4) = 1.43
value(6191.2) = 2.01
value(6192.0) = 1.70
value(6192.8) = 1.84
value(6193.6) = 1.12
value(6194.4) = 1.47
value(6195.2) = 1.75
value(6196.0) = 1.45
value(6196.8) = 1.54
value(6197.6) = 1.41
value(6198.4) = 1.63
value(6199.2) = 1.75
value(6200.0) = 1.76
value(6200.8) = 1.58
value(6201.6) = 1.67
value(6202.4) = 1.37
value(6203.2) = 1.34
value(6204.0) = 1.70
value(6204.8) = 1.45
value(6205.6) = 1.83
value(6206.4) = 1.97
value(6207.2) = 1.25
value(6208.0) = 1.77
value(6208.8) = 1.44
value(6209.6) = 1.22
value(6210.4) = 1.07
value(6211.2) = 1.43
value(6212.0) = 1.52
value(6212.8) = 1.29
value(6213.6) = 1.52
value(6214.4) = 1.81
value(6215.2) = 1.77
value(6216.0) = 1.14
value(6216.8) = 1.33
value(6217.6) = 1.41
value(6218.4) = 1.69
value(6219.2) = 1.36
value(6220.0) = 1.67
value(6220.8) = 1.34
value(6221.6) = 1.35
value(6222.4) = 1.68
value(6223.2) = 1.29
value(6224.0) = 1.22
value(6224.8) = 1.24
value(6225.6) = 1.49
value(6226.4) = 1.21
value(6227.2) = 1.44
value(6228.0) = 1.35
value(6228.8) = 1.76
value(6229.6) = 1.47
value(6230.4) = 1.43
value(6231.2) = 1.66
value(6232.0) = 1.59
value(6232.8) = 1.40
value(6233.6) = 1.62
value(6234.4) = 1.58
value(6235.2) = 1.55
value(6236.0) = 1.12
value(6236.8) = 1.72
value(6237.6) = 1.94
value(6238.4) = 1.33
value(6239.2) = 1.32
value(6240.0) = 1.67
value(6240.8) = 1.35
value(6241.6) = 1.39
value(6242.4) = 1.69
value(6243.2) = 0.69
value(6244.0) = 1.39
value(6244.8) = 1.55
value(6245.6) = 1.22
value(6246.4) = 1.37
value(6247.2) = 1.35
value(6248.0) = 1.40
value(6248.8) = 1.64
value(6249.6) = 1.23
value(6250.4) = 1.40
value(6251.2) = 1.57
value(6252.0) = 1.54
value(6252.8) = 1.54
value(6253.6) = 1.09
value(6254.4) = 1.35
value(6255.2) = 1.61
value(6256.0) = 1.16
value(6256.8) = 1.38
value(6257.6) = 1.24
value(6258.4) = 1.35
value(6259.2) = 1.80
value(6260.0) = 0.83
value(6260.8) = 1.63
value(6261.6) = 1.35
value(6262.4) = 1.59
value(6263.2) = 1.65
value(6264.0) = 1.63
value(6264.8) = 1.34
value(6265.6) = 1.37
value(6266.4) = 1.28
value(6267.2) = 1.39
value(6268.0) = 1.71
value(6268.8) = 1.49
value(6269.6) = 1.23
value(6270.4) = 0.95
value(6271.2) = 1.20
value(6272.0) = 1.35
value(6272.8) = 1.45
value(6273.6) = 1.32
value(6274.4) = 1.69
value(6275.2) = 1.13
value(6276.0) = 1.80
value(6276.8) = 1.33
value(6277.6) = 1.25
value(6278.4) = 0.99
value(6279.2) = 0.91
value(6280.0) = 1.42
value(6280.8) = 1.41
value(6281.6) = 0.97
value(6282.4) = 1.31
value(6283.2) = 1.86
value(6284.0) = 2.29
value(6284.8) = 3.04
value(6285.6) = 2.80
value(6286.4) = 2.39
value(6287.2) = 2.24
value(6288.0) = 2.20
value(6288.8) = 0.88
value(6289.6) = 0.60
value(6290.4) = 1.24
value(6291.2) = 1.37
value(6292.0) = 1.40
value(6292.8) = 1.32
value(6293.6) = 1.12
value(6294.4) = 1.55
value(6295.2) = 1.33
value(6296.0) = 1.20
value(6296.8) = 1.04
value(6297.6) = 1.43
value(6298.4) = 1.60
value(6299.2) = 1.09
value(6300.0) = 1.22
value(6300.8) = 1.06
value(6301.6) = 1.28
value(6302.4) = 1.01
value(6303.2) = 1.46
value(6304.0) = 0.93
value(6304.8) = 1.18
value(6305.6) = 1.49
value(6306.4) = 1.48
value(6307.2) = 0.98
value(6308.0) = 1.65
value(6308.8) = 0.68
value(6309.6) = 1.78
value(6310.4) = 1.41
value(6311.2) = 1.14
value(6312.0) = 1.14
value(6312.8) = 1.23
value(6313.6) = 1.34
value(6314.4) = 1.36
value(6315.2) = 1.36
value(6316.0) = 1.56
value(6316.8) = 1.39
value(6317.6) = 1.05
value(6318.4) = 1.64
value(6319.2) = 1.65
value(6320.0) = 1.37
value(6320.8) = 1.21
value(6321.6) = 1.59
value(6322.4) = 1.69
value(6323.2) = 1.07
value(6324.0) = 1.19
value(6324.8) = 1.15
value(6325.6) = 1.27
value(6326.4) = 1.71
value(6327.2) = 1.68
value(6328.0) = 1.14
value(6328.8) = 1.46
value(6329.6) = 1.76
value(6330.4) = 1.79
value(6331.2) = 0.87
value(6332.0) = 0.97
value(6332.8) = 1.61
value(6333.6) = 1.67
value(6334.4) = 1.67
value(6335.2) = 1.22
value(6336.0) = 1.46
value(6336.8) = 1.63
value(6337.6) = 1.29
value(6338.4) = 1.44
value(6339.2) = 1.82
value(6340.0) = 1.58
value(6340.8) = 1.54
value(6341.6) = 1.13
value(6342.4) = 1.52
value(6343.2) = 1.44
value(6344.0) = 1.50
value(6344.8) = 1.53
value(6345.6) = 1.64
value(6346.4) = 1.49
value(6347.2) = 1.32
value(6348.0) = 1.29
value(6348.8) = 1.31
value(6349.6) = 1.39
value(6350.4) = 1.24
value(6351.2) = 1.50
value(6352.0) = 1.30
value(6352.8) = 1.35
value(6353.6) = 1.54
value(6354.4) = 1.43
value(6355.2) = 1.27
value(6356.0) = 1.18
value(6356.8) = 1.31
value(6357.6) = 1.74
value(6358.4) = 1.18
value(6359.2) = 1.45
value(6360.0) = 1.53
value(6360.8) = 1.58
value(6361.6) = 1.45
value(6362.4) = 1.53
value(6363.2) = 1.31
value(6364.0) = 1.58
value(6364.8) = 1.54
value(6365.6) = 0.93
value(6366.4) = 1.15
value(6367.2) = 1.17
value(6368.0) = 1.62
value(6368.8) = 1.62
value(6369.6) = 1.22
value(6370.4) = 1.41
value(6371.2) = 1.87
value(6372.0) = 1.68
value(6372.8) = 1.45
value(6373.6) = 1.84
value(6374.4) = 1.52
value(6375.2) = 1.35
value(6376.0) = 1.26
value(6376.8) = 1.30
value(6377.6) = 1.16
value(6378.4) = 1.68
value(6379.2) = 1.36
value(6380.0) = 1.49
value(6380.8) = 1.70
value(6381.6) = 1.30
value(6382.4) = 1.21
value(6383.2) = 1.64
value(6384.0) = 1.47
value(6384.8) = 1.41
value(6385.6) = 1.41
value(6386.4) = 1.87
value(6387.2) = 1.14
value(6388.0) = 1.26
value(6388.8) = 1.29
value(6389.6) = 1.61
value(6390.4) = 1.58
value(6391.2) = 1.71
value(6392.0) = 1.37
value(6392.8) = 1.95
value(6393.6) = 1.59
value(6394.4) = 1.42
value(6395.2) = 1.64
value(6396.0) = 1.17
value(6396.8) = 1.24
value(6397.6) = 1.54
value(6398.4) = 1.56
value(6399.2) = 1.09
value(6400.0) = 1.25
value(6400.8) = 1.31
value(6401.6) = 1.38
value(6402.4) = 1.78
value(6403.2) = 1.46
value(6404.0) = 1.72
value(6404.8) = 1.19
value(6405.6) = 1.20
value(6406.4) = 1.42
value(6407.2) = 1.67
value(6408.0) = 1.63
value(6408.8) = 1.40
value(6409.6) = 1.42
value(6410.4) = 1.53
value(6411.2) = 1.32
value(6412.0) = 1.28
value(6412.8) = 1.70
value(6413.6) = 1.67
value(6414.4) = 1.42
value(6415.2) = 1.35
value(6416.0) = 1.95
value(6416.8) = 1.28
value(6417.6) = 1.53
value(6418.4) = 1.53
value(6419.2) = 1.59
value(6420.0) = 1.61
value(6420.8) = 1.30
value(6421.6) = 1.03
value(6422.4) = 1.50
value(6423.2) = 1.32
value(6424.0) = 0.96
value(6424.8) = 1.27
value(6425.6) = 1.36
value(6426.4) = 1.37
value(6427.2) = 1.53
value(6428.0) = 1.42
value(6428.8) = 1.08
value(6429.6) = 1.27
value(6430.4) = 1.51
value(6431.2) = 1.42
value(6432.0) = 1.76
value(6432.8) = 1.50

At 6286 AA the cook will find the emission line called H-beta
